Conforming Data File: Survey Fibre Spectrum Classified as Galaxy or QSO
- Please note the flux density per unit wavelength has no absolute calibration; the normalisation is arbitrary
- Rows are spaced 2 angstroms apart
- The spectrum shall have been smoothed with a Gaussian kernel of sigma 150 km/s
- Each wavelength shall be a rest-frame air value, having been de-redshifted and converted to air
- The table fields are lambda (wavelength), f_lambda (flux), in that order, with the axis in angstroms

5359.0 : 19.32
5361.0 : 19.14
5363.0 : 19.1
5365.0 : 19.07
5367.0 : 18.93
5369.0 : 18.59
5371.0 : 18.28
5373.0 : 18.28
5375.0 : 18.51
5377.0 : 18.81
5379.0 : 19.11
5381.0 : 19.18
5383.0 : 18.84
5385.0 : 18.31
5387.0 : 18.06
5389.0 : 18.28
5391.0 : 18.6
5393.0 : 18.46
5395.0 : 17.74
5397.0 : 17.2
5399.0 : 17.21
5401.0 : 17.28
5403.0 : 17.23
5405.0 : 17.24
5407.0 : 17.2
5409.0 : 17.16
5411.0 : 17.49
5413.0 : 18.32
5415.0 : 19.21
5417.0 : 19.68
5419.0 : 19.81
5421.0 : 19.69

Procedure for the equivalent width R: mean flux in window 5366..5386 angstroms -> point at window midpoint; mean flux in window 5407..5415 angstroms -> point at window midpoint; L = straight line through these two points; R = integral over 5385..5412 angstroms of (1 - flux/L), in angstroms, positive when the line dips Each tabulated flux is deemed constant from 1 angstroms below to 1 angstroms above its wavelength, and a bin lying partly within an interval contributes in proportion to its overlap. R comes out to 0.7 angstroms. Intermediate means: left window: 18.7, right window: 17.8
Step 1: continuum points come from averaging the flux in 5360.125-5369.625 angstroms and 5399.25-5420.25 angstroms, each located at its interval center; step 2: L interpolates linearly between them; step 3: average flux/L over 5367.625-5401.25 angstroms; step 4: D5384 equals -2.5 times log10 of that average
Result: 0.02 mag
